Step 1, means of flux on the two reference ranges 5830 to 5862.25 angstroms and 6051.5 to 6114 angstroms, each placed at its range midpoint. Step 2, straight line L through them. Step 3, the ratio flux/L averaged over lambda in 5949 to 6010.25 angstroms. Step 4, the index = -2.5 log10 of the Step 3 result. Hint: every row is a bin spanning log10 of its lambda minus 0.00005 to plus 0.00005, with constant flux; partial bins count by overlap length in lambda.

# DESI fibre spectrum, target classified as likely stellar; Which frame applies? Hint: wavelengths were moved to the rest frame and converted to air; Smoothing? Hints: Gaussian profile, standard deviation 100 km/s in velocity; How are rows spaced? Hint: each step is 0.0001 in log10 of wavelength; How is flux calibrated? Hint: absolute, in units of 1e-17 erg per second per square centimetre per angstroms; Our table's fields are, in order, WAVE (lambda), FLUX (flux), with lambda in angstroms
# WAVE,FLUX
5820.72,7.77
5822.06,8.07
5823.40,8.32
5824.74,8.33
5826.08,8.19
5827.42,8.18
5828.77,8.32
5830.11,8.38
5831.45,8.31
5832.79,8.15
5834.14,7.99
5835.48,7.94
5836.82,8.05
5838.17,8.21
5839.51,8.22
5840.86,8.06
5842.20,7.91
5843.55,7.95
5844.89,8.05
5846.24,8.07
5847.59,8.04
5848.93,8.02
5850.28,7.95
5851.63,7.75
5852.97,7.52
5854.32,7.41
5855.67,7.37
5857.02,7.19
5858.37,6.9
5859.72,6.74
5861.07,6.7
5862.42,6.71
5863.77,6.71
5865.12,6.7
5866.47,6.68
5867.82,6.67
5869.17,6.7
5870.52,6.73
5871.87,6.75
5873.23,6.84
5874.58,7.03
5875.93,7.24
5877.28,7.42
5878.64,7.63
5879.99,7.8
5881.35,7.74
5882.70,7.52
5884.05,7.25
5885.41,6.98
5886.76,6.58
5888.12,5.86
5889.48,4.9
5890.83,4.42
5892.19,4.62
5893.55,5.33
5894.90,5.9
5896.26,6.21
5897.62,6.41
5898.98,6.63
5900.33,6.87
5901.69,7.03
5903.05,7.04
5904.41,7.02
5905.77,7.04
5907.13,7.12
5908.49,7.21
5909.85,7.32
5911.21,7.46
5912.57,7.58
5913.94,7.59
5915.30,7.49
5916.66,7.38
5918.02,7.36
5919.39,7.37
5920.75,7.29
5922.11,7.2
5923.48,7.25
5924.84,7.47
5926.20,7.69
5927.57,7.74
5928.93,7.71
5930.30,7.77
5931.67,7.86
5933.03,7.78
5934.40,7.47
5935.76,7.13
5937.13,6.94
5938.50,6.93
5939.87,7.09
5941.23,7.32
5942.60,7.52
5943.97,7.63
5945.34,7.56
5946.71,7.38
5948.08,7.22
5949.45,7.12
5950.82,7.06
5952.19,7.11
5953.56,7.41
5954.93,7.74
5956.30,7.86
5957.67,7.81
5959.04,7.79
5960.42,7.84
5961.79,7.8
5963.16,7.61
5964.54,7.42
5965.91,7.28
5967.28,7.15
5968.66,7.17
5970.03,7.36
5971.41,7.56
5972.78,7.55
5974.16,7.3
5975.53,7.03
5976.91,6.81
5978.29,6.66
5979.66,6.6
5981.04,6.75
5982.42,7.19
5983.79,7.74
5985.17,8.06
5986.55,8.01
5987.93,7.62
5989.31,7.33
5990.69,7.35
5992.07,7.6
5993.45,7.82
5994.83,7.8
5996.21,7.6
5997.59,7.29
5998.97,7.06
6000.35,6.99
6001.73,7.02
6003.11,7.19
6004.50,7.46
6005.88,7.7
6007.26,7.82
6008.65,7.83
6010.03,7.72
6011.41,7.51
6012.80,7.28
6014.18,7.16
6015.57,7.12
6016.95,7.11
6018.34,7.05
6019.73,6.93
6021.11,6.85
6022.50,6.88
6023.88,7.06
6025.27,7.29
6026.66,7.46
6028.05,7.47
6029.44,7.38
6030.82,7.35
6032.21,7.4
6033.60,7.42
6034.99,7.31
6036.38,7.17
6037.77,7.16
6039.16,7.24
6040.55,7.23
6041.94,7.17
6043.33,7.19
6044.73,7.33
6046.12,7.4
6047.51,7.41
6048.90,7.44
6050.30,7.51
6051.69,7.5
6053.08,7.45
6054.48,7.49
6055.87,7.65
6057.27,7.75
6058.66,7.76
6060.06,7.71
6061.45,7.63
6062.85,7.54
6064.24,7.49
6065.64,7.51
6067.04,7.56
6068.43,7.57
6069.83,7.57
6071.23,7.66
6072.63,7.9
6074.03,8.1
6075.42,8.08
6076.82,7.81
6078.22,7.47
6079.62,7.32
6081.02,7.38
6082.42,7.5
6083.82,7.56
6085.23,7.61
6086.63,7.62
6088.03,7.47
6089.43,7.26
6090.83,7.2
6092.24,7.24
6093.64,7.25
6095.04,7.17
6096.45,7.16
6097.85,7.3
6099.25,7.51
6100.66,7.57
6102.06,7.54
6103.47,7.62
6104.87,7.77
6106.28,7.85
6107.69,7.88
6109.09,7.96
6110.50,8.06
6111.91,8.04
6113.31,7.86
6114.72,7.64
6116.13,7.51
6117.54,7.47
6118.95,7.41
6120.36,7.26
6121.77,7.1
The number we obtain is 0.036 mag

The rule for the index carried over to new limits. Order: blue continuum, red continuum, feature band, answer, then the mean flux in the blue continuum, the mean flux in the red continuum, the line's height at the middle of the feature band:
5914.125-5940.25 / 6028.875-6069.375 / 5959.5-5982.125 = 0.03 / 7.42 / 7.44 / 7.43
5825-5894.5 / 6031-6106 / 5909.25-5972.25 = -0.01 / 7.26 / 7.48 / 7.35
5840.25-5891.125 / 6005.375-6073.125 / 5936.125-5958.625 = -0.01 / 7.14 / 7.41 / 7.26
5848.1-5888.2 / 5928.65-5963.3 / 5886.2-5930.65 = 0.07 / 7.13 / 7.47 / 7.31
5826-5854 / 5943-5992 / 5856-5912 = 0.16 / 8.05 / 7.4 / 7.82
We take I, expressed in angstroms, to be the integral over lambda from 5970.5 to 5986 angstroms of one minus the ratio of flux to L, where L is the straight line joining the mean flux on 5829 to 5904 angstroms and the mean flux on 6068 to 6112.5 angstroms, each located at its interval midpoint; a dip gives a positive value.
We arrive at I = 0.3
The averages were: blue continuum 7.13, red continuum 7.59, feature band 7.21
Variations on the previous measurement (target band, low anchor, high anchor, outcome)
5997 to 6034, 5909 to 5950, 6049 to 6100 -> 0.98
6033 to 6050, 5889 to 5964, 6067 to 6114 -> 0.39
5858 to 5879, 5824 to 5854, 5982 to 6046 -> 2.84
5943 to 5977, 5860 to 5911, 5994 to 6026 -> -1.84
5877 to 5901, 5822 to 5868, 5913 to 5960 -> 3.65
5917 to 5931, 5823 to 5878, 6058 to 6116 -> 0.17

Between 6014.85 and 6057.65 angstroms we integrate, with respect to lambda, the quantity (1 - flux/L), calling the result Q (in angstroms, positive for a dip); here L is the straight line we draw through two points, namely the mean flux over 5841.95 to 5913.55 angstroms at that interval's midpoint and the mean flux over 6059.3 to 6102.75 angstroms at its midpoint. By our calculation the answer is 0.6 angstroms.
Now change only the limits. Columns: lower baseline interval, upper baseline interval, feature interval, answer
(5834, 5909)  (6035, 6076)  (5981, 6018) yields -0.4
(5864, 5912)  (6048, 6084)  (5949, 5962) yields -0.9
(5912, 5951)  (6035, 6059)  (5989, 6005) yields 0.1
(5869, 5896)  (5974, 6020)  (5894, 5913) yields -0.5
